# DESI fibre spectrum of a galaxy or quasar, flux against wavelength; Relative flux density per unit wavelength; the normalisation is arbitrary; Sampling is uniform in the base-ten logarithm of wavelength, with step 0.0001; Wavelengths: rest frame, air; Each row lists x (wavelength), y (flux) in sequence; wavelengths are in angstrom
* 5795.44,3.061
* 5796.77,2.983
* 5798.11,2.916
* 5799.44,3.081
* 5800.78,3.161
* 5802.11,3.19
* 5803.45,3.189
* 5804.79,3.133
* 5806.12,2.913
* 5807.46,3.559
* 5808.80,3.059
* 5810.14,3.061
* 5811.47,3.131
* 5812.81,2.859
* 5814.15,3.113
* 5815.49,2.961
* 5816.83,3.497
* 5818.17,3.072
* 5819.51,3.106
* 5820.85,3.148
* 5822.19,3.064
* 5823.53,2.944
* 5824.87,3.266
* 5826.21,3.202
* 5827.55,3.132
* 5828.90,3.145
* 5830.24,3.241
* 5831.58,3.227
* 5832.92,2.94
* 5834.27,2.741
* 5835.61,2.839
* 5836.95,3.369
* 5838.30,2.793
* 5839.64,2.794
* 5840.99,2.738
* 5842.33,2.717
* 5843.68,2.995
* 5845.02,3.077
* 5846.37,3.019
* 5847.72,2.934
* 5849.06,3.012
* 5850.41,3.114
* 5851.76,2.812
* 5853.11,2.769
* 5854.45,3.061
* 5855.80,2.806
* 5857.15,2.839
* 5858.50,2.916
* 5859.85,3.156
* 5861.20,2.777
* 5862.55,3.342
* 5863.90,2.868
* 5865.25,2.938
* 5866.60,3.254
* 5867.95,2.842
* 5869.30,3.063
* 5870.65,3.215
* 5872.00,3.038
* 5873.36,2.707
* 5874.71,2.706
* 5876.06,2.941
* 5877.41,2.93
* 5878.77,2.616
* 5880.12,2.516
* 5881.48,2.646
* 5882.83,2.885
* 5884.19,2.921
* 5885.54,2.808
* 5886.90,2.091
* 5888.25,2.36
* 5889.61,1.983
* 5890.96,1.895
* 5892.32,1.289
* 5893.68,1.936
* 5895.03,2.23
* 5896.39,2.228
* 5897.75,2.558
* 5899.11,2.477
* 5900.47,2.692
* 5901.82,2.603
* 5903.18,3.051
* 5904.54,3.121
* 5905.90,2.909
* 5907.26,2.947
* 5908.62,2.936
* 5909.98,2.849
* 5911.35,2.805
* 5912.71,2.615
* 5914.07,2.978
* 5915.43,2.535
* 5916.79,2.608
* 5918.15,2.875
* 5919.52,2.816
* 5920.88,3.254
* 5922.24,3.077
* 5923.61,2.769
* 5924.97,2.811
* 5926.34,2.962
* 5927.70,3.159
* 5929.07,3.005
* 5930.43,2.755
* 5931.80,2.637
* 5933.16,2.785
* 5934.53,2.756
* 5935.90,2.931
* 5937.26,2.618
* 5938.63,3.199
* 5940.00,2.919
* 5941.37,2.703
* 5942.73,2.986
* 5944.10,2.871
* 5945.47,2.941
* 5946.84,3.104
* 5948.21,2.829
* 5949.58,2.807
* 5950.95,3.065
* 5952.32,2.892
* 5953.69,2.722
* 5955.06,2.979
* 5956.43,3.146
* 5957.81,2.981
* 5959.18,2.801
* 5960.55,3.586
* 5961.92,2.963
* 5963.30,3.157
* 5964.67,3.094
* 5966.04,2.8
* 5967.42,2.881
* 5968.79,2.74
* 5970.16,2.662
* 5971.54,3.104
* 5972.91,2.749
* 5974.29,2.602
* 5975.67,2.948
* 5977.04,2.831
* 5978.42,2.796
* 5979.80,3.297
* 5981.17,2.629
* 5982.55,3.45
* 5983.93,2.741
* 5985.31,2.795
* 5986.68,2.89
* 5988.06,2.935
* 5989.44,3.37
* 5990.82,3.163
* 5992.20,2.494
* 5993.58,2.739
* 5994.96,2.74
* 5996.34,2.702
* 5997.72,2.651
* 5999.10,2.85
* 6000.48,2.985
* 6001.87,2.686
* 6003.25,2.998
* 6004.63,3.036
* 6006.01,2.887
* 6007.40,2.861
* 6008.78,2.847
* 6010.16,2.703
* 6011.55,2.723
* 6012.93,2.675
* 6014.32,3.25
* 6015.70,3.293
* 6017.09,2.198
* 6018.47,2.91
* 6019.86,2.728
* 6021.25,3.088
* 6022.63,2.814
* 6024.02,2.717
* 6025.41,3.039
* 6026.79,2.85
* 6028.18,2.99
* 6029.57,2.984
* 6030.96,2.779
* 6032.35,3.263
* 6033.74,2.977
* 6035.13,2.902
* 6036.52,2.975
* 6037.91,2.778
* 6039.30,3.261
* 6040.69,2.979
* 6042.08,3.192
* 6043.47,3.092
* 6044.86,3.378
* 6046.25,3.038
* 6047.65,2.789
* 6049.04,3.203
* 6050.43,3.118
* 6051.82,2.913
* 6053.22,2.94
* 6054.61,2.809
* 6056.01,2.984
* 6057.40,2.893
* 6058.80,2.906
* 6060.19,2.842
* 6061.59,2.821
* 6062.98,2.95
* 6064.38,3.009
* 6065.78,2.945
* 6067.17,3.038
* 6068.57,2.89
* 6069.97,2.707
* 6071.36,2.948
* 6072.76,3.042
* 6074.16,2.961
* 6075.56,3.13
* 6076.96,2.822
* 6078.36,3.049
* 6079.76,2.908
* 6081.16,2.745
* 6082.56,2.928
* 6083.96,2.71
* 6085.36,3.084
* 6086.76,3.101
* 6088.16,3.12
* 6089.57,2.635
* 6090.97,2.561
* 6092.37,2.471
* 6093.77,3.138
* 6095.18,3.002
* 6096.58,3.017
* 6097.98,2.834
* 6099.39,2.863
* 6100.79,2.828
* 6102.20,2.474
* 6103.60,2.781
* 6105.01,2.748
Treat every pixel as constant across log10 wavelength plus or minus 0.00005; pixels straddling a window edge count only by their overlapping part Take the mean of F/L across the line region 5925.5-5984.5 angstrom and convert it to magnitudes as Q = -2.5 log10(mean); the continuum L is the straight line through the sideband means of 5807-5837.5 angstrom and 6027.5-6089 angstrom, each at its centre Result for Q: 0.042 mag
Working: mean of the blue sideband 3.11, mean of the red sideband 2.97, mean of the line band 2.92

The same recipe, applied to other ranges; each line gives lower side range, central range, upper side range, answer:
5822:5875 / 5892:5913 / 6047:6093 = 0.144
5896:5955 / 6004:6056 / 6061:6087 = -0.014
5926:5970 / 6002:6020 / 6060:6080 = 0.030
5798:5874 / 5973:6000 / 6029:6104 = 0.036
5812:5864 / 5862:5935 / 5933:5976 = 0.088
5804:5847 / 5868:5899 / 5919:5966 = 0.185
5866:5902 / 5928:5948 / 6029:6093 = -0.075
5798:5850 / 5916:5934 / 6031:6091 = 0.051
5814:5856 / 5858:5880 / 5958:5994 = 0.020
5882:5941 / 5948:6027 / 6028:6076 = -0.018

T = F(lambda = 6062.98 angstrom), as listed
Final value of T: 2.95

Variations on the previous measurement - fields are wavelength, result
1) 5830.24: 3.241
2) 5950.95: 3.065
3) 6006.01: 2.887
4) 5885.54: 2.808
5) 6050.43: 3.118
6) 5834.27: 2.741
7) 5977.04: 2.831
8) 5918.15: 2.875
